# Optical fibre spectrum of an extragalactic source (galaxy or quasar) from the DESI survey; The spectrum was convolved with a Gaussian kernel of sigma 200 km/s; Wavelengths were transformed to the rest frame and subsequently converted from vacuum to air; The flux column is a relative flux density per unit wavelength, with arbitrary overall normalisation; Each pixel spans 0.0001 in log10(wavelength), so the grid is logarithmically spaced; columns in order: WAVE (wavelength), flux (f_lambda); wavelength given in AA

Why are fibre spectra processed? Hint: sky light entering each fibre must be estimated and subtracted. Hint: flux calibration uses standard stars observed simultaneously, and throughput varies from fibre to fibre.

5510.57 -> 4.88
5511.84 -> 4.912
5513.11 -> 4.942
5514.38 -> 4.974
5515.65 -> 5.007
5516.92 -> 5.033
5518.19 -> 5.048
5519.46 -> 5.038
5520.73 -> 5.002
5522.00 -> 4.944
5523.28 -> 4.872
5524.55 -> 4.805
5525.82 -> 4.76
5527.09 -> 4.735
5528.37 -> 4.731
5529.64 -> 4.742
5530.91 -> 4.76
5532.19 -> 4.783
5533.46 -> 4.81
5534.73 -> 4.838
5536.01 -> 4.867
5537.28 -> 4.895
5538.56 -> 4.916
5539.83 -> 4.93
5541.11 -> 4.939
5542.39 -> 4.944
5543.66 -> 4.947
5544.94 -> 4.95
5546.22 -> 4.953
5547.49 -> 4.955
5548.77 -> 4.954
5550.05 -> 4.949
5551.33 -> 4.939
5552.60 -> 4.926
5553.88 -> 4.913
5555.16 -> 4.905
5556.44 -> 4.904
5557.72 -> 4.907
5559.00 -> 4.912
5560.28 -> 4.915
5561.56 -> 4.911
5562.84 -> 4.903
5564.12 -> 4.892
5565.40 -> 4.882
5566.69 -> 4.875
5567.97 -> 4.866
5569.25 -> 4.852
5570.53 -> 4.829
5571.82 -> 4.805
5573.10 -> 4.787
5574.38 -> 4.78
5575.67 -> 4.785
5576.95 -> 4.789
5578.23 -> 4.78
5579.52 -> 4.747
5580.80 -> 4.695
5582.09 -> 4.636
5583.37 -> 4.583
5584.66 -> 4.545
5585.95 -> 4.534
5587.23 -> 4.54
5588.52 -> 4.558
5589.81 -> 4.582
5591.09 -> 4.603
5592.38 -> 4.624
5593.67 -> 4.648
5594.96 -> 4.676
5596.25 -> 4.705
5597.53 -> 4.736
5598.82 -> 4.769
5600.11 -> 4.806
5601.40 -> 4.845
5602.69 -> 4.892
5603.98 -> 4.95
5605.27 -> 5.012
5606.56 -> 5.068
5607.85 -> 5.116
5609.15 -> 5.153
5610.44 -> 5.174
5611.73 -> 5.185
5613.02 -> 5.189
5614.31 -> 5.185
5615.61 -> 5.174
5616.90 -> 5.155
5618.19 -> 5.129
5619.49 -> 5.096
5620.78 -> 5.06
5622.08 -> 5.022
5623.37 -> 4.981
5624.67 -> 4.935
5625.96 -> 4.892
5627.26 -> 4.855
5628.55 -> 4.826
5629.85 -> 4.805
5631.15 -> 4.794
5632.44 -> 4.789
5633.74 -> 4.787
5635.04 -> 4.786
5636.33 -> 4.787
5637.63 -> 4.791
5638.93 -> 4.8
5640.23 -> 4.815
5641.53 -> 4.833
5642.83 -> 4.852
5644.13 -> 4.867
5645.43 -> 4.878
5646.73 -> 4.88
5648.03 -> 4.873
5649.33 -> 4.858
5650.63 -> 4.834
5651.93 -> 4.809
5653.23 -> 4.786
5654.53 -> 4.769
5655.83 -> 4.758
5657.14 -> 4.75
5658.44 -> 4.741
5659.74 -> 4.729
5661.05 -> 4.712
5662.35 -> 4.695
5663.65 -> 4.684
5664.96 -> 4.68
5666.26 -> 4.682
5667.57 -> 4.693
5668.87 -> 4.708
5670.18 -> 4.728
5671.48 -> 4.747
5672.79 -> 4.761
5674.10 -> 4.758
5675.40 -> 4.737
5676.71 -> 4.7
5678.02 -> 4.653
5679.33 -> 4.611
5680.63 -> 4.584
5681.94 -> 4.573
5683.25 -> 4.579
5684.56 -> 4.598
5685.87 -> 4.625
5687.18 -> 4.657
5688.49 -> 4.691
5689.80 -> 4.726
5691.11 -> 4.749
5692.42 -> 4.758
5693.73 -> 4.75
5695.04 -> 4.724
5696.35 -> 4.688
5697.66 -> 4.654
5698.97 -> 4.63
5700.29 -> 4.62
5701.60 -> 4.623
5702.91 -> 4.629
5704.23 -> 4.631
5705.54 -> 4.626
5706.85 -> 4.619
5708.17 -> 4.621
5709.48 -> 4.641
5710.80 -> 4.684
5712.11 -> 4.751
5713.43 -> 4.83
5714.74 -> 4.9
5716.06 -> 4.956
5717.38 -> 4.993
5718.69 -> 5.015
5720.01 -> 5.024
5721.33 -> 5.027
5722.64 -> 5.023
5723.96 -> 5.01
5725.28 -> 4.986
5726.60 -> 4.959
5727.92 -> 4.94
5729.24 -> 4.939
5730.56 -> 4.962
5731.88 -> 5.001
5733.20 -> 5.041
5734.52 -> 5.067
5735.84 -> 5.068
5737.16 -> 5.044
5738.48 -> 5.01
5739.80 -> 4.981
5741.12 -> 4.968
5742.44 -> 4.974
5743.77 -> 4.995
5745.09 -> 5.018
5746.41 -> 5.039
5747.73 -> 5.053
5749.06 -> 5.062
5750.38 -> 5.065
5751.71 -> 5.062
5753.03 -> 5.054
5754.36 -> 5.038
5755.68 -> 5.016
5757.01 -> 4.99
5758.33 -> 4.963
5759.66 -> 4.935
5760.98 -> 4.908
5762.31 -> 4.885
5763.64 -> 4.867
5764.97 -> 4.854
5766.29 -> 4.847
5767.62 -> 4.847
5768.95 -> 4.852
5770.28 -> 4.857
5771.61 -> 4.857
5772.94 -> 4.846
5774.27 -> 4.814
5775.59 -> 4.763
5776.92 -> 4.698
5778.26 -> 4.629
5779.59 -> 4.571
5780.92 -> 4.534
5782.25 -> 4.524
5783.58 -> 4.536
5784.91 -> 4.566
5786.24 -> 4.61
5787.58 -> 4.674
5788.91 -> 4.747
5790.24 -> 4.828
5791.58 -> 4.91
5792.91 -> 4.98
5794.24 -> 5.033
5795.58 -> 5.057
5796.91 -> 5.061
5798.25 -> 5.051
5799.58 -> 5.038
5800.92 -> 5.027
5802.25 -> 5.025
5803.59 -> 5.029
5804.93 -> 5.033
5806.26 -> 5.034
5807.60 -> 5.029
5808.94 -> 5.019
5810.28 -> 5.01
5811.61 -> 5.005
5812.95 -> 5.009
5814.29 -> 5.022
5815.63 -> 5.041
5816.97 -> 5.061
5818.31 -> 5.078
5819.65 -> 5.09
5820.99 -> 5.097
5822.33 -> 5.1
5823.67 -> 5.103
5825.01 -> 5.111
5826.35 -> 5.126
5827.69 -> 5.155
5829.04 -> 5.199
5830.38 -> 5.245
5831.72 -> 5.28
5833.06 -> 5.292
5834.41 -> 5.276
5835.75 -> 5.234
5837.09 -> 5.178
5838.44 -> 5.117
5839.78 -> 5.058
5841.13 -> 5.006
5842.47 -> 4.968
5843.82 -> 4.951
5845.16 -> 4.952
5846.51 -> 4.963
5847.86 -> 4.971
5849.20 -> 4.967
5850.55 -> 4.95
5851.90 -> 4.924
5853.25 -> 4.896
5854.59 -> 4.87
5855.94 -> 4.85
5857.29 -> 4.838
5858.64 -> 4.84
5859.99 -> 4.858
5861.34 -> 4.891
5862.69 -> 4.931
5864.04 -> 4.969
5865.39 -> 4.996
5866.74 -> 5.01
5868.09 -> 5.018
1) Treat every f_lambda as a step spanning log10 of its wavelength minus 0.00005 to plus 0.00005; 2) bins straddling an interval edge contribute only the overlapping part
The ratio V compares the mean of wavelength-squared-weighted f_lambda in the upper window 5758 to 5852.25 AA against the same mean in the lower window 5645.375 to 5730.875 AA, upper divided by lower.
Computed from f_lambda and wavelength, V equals 1.08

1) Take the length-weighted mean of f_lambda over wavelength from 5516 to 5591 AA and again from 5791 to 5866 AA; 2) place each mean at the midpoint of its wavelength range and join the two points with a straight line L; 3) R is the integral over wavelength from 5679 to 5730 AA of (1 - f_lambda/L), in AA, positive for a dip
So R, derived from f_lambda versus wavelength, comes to 1.88 AA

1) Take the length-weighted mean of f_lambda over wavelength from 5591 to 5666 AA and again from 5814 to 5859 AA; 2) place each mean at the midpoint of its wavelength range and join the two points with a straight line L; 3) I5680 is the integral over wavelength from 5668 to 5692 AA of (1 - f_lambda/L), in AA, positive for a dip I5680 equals 1.2 AA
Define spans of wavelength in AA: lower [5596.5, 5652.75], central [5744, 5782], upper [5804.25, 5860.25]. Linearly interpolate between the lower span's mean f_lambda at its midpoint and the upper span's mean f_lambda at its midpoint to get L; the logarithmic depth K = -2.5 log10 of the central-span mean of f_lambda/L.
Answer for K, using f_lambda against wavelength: 0.026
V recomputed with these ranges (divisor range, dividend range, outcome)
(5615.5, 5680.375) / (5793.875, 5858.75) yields 1.12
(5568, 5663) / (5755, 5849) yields 1.09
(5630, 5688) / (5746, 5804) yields 1.07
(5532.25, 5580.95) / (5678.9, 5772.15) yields 1.06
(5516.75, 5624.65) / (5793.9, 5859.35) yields 1.13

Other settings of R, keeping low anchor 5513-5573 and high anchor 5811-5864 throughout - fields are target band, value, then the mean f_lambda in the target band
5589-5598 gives 0.5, 4.65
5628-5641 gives 0.4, 4.8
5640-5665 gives 0.8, 4.79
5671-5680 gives 0.5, 4.71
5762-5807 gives 1.6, 4.84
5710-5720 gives 0.2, 4.88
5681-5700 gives 1.1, 4.67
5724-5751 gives -0.1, 5.01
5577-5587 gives 0.5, 4.65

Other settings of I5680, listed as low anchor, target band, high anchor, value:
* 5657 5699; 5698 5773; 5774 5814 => -2.04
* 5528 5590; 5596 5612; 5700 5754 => -0.35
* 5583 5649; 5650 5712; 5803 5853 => 3.01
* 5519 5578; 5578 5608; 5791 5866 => 1.05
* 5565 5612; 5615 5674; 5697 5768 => 0.02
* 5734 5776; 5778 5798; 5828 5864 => 0.89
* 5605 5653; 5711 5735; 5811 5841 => 0.34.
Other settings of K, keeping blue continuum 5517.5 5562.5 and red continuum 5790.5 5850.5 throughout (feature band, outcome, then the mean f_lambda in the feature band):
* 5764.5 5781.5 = 0.06 mag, 4.77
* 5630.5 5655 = 0.03 mag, 4.82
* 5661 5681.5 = 0.06 mag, 4.7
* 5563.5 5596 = 0.05 mag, 4.71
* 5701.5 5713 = 0.08 mag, 4.65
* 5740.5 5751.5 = 0.00 mag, 5.02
